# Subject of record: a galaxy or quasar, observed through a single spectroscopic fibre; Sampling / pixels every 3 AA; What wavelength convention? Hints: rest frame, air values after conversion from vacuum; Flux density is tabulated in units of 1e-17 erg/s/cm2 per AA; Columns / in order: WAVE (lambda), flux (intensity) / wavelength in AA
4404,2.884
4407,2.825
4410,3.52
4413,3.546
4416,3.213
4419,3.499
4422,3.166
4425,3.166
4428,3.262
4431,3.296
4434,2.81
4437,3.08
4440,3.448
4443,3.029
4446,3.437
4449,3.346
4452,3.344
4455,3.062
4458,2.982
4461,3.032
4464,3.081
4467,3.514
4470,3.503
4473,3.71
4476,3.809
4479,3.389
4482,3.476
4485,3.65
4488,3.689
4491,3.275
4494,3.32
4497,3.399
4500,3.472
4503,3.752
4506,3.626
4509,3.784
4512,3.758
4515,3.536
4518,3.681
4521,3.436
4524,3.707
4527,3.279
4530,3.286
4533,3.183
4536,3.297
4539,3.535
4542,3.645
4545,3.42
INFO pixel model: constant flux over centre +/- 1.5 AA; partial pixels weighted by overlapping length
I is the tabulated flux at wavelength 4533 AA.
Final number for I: 3.183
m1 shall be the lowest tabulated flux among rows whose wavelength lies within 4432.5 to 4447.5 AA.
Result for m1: 2.81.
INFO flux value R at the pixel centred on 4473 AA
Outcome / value 3.71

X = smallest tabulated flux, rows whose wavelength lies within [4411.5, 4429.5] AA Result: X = 3.166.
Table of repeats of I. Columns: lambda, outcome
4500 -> 3.472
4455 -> 3.062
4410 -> 3.52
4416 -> 3.213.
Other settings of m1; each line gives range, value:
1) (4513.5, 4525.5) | 3.436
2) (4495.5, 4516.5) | 3.399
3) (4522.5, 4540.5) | 3.183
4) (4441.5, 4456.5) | 3.029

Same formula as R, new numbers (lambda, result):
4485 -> 3.65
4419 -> 3.499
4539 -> 3.535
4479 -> 3.389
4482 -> 3.476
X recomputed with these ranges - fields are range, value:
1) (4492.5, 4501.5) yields 3.32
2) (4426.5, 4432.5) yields 3.262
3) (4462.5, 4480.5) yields 3.081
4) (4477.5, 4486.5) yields 3.389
